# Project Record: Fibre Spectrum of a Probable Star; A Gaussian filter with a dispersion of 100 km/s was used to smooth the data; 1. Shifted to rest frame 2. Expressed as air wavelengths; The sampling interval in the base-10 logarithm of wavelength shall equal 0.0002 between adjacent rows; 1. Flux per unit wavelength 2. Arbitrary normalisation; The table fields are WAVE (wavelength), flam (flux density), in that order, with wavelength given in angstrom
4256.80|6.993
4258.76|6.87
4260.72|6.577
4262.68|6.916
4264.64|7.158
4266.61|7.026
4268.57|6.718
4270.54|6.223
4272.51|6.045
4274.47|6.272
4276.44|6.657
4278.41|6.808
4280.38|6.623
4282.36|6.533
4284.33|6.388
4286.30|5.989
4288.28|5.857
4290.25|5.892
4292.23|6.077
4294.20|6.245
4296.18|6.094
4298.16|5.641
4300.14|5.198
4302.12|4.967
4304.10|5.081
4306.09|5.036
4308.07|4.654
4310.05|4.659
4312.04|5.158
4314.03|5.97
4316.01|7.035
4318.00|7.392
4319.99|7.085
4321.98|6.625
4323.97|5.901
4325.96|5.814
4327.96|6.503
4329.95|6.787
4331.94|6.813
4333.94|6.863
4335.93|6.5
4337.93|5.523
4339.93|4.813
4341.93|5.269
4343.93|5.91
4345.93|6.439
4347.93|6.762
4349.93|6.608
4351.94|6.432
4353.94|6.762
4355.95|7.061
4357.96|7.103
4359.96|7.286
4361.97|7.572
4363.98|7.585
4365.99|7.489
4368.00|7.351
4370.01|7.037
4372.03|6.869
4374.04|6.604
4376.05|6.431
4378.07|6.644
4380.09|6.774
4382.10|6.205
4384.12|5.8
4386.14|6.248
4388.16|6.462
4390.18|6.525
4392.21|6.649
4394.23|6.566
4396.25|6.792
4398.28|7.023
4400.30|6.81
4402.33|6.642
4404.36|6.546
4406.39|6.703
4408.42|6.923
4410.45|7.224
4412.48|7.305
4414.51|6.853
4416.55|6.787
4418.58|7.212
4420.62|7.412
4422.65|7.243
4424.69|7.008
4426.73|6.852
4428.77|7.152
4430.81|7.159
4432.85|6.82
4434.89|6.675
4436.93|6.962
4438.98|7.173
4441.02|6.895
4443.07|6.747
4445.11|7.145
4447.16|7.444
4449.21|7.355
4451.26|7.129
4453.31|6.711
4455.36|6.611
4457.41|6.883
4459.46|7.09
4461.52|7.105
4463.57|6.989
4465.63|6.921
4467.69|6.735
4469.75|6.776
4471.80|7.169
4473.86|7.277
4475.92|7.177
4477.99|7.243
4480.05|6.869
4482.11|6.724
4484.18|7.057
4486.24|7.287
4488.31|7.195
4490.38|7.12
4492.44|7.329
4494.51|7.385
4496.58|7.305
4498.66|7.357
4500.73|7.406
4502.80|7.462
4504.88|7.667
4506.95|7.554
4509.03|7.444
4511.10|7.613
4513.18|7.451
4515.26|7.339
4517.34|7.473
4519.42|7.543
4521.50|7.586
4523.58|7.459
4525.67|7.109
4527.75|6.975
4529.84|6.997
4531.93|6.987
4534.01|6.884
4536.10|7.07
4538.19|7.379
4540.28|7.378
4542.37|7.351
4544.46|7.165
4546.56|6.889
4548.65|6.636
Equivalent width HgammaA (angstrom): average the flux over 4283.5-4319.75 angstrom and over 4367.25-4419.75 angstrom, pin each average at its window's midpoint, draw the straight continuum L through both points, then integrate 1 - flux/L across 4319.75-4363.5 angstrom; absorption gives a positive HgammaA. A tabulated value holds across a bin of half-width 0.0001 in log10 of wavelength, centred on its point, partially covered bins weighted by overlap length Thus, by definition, -2.1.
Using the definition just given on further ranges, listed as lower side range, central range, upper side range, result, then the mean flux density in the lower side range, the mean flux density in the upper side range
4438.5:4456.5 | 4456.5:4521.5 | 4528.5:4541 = -1.6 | 7.02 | 7.1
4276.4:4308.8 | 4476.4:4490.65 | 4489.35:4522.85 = 0.4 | 5.85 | 7.44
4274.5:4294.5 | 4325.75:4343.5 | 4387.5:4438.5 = 1.2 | 6.31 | 6.9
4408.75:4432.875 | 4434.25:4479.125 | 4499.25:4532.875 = 1.2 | 7.09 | 7.38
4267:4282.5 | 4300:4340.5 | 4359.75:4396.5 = 4.1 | 6.5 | 6.77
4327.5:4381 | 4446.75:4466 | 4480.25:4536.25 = 0.2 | 6.66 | 7.29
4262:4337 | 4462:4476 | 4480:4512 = 0.3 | 6.19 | 7.31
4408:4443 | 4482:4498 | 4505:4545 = 0.0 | 7.03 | 7.31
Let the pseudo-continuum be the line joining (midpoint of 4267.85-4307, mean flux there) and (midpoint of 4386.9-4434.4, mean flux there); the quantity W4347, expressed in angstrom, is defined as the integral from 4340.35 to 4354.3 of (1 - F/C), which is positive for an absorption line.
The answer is 0.5 angstrom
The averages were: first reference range 6.01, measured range 6.23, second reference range 6.89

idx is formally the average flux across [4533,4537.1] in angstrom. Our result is 6.97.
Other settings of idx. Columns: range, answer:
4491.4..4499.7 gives 7.34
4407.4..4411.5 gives 7.08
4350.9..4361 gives 6.93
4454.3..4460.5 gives 6.86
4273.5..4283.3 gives 6.57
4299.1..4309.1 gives 4.99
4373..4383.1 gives 6.54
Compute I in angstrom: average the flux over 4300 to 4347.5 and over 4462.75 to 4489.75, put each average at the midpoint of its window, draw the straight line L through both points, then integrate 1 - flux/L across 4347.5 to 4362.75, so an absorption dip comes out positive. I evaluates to -1.9 angstrom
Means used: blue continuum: 5.94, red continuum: 7.03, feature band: 6.95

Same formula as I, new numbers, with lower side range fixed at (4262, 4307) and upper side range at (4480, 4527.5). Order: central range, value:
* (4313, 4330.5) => -0.6 angstrom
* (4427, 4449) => -0.1 angstrom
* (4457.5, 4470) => 0.3 angstrom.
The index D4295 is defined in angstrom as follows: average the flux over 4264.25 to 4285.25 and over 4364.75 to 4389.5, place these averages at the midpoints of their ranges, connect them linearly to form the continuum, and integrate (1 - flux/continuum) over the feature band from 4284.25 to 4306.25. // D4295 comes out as 3.0 angstrom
